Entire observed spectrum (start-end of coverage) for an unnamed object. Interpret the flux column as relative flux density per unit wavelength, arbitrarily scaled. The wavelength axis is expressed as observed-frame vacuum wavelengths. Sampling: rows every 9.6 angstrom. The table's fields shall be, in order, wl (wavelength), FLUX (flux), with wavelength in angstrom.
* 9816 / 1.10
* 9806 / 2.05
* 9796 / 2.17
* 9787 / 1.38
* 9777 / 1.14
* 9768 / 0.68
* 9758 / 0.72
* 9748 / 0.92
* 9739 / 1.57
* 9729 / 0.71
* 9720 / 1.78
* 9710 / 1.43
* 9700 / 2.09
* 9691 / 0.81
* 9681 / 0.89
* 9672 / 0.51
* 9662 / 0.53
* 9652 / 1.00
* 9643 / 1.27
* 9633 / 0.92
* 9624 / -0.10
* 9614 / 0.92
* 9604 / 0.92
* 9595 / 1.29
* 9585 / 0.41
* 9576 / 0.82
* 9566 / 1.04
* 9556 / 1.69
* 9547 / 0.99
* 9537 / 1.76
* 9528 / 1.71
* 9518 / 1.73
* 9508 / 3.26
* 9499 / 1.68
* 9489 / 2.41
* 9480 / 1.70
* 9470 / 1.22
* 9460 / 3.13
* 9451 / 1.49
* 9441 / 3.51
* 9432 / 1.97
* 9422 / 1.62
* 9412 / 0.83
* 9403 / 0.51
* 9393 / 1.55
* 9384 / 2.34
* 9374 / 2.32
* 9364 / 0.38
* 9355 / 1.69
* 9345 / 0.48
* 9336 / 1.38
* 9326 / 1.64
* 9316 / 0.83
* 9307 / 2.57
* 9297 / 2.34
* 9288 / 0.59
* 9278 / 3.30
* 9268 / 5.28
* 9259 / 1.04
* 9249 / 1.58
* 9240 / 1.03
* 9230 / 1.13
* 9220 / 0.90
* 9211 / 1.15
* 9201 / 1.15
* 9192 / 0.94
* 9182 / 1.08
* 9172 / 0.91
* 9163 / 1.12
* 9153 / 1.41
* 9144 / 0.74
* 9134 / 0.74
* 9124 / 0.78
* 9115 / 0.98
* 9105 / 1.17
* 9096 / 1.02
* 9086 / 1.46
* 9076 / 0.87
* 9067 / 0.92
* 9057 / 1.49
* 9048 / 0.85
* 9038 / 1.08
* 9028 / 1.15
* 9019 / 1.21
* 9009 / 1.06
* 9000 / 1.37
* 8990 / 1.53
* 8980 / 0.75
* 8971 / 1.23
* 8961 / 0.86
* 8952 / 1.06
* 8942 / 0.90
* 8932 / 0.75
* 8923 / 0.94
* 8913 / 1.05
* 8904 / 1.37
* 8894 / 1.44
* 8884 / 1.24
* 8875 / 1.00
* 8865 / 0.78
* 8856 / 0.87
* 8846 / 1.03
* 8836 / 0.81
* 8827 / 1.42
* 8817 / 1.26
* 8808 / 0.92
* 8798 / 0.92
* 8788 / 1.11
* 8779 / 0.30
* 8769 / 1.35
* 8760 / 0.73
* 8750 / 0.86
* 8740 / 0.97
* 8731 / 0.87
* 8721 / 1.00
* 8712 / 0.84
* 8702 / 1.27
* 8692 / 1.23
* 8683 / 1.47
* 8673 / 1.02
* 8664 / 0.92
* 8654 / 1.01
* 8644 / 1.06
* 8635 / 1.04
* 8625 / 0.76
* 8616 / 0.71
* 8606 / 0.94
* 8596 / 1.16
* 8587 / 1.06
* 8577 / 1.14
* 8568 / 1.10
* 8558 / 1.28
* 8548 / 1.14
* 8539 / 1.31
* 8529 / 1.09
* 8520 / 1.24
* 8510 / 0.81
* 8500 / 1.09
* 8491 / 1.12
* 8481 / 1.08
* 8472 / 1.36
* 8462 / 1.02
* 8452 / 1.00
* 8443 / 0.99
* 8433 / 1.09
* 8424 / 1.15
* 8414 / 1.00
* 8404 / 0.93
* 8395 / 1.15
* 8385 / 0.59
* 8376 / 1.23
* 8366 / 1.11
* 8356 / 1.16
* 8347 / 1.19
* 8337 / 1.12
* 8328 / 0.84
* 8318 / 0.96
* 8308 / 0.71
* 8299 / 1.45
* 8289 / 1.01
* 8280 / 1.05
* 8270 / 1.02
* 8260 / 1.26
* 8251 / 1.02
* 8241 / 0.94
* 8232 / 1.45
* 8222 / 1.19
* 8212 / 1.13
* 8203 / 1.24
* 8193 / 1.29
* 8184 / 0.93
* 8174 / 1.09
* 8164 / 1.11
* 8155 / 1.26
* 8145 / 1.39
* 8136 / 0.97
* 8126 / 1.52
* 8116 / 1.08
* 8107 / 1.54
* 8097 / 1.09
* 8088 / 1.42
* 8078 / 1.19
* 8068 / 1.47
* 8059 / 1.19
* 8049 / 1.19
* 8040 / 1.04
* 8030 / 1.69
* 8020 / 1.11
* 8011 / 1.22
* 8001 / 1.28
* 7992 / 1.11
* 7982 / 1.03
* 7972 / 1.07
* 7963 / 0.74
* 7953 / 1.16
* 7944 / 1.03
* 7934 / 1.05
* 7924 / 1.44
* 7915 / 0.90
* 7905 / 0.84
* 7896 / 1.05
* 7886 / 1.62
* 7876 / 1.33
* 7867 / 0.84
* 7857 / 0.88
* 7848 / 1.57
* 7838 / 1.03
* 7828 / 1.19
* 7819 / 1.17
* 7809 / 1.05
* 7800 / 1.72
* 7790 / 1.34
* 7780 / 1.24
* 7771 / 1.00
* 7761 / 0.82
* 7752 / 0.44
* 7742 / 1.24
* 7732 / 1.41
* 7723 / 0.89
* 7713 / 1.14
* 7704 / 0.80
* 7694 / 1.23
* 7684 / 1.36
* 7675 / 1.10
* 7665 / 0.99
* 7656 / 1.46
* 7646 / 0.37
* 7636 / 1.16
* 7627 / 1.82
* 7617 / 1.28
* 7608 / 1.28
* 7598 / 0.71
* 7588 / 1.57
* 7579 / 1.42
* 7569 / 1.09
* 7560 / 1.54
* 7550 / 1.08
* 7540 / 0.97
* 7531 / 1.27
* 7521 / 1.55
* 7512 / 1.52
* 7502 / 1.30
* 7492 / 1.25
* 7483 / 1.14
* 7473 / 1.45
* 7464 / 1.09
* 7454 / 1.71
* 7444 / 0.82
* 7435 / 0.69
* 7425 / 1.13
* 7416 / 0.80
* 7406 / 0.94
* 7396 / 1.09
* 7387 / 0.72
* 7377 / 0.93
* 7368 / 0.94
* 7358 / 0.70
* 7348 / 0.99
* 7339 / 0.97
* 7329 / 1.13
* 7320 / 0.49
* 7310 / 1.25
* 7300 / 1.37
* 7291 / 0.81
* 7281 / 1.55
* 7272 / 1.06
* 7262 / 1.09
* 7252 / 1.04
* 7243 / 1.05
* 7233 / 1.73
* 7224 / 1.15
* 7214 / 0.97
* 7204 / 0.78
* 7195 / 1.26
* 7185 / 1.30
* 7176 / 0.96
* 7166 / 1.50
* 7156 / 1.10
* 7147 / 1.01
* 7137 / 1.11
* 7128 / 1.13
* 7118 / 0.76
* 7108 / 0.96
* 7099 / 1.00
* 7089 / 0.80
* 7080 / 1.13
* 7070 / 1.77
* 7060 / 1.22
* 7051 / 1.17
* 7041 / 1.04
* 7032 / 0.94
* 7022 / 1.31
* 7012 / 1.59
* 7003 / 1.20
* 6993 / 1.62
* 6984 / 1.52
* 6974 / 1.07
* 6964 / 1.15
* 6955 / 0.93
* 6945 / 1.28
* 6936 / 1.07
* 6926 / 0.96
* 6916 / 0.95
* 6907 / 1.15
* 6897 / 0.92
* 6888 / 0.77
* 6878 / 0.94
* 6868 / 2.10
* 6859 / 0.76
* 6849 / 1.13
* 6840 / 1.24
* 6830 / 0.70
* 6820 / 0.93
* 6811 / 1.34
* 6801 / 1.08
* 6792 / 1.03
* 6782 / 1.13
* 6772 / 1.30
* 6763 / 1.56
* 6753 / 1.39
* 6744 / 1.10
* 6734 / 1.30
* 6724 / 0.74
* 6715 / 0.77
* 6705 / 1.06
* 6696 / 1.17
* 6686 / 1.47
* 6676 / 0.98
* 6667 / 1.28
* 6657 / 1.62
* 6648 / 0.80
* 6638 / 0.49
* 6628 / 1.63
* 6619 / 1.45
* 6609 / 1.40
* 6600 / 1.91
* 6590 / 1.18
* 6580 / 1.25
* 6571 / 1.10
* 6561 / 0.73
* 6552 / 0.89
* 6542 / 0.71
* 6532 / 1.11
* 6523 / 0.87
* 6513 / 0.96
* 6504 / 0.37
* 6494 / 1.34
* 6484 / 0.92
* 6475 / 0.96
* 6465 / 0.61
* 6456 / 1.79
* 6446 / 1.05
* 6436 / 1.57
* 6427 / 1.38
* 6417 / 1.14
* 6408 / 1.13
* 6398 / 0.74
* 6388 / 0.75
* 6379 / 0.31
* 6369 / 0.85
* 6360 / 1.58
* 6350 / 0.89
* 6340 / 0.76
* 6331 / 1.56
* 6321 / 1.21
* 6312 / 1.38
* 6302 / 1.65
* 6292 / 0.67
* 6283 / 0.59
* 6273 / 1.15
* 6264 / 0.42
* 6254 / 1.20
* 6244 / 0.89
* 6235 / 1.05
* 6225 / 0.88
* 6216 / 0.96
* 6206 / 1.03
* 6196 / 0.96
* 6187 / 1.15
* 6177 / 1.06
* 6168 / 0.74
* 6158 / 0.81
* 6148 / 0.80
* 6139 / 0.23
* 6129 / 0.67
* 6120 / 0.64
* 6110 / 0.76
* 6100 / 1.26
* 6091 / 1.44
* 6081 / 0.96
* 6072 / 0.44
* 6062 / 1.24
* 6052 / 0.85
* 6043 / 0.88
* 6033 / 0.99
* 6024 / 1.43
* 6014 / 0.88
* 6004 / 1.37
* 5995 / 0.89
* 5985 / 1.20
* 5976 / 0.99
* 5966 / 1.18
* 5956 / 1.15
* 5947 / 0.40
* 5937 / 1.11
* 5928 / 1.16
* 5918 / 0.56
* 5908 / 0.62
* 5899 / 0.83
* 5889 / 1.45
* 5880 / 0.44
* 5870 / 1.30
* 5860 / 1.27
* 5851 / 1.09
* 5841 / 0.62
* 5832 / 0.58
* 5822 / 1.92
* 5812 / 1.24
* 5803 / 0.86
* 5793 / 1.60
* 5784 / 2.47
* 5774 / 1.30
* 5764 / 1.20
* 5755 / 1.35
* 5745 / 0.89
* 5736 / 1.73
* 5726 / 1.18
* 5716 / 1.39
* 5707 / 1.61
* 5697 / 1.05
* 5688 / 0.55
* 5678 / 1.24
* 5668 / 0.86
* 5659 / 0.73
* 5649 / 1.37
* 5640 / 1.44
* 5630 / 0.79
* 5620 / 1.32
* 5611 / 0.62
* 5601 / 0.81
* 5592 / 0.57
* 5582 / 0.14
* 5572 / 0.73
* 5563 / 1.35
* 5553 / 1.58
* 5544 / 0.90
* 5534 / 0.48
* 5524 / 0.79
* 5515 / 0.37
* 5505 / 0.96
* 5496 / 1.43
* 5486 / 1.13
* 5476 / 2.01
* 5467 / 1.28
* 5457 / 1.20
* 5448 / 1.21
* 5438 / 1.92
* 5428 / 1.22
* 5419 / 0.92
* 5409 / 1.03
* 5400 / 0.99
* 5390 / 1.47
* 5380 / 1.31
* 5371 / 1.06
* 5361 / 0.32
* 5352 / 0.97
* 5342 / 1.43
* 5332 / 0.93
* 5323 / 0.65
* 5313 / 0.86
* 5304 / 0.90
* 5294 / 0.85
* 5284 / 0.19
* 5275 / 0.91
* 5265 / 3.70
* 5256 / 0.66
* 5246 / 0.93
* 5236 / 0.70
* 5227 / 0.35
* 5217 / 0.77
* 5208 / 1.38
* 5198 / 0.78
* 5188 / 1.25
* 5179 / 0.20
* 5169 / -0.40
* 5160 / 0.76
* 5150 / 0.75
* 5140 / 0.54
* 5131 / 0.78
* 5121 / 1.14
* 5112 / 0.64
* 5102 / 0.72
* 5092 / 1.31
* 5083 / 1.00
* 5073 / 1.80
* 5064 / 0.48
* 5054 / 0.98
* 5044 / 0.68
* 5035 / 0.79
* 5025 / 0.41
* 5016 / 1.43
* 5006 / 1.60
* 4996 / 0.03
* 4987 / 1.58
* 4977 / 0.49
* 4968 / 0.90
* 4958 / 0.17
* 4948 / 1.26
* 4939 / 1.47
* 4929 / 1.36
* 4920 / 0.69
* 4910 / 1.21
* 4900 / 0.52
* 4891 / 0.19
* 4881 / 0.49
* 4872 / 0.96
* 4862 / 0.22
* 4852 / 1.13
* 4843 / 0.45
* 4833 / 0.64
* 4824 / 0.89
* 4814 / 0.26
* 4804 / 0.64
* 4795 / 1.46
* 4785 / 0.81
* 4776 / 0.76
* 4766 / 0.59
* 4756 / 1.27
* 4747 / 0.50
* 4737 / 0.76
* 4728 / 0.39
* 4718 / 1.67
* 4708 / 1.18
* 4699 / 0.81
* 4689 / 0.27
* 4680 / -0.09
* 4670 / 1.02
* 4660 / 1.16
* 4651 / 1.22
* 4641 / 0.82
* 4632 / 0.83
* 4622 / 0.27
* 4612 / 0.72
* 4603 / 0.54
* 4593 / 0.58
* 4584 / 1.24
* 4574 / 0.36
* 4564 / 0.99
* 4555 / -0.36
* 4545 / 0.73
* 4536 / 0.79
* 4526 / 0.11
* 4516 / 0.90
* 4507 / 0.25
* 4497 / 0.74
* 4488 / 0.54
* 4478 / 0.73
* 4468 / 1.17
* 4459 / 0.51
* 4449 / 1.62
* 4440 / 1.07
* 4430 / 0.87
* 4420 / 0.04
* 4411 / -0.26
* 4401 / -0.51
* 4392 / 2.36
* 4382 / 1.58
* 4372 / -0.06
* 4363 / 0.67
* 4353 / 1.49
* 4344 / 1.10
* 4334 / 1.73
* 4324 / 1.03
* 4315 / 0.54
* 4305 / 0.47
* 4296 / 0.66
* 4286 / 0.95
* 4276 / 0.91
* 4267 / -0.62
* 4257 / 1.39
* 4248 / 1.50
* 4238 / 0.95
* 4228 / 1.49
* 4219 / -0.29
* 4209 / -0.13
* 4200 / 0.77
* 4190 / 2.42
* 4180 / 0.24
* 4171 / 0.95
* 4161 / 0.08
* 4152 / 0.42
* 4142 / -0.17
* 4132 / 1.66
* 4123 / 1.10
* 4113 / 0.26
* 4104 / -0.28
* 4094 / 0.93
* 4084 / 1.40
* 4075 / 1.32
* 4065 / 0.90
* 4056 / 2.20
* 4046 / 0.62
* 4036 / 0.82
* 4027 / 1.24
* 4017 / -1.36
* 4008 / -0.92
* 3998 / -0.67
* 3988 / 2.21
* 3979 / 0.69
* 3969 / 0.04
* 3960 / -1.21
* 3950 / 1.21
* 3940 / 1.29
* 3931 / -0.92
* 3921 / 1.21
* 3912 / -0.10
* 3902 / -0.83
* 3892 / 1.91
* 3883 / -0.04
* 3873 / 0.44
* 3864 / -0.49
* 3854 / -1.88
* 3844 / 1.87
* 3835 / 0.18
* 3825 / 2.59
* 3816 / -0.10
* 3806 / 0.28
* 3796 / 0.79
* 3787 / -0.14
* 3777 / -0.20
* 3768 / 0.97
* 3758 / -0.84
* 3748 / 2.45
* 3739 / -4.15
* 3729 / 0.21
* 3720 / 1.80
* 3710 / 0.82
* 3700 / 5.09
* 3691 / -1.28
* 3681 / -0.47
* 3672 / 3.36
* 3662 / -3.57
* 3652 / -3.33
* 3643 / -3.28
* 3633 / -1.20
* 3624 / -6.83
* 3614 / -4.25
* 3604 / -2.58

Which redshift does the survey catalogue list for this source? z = 0.41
